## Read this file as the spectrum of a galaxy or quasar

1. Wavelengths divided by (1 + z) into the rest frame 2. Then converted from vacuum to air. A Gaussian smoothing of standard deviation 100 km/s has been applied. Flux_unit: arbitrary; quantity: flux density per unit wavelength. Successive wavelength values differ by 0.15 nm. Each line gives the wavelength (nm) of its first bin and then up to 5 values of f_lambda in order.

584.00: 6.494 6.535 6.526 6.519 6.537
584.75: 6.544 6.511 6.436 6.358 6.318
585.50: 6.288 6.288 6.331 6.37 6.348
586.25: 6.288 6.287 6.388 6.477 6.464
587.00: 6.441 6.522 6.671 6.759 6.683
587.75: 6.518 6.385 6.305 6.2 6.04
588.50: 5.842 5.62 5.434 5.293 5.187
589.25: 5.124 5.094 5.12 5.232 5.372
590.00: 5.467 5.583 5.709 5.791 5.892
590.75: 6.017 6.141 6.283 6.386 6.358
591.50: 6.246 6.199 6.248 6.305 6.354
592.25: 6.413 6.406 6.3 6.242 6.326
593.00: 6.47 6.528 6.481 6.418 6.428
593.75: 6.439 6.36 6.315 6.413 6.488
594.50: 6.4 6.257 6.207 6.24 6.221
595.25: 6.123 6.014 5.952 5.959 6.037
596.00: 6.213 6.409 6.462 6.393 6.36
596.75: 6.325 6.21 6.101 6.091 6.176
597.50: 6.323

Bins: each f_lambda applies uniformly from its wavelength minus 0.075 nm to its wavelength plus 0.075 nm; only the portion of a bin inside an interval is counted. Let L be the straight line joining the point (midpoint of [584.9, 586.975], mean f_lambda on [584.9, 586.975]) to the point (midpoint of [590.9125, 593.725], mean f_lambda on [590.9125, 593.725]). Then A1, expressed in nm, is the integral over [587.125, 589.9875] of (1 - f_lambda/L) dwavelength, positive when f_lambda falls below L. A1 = 0.232 nm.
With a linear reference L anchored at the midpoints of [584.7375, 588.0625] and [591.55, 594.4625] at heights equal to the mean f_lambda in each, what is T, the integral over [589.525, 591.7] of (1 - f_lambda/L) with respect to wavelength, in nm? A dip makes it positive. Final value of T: 0.18 nm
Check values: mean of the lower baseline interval 6.43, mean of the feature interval 5.87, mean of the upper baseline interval 6.37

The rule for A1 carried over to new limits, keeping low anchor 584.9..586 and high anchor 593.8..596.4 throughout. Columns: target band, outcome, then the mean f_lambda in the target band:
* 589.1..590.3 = 0.19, 5.31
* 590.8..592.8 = 0.00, 6.3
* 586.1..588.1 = -0.04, 6.47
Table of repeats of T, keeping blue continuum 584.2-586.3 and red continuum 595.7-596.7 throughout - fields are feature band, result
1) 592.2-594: -0.023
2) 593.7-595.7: 0.017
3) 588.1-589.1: 0.104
